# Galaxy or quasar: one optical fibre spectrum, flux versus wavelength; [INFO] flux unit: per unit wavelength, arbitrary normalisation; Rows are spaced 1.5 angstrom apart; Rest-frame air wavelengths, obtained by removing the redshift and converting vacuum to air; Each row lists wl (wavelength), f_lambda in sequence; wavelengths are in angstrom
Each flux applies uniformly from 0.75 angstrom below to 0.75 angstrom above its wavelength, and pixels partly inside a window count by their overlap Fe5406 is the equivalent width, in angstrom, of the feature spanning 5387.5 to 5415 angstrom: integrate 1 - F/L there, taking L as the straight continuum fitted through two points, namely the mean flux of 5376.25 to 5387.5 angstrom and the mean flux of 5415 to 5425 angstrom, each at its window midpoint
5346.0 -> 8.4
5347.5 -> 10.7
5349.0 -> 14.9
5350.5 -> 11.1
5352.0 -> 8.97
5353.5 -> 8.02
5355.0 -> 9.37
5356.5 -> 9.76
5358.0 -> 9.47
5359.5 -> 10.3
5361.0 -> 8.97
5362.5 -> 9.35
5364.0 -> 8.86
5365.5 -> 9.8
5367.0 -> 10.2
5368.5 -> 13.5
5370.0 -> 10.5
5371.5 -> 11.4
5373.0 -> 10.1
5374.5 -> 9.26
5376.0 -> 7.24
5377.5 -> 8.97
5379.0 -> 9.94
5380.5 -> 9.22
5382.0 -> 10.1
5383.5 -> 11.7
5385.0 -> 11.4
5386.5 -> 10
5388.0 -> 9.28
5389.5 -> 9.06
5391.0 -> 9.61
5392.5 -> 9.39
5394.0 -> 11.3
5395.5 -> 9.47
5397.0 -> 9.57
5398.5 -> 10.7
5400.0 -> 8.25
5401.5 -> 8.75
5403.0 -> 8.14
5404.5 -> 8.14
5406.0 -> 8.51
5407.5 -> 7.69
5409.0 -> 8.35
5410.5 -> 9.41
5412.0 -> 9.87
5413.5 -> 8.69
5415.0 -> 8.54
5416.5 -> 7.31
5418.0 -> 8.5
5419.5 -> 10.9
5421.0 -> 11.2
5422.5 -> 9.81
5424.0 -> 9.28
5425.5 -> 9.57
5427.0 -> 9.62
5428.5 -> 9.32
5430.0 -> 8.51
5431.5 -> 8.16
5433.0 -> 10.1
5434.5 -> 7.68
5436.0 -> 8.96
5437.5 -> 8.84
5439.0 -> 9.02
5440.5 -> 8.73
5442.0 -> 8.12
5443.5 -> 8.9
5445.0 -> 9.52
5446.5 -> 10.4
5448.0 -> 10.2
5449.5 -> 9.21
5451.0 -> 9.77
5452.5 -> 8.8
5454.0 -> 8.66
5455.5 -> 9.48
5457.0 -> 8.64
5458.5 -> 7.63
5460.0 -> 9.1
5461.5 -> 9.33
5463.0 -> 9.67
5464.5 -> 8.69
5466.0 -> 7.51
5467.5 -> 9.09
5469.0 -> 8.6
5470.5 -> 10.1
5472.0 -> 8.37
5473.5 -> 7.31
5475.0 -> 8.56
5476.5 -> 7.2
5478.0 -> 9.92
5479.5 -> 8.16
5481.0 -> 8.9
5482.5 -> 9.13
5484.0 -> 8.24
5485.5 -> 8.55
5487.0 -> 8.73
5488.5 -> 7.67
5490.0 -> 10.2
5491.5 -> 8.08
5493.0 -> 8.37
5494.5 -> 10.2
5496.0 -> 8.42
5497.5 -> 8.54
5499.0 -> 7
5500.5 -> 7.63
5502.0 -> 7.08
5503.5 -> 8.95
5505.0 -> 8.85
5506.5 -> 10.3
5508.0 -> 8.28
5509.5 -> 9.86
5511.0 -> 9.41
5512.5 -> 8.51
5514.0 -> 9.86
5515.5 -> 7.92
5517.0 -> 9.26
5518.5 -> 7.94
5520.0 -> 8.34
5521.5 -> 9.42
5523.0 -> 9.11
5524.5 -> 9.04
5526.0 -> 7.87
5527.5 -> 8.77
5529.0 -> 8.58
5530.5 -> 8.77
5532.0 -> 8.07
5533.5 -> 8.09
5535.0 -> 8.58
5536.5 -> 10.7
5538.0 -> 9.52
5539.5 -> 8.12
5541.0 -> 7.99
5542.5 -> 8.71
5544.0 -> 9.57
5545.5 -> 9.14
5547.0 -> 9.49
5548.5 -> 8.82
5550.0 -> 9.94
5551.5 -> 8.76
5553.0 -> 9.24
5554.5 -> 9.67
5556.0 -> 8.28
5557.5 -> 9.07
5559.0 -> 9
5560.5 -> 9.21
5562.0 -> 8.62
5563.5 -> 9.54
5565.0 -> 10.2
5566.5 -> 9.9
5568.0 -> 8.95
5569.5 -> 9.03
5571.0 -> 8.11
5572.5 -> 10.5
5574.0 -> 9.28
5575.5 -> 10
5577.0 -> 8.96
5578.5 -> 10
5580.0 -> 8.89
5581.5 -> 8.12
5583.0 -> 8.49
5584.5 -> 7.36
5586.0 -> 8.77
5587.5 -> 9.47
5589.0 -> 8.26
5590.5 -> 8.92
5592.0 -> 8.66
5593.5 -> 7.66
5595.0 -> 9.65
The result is 1.8 angstrom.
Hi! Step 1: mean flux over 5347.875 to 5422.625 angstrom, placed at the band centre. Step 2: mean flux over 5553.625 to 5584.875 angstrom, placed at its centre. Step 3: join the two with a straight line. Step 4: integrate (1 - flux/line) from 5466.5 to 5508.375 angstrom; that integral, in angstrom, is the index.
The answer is 3.5 angstrom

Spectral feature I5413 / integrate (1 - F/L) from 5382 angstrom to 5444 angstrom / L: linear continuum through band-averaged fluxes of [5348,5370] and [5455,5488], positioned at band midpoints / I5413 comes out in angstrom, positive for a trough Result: 1.5 angstrom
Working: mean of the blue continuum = 10.2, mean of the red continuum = 8.66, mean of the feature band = 9.24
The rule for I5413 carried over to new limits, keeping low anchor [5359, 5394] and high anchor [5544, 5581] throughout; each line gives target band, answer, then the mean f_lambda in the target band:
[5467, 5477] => 1.17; 8.48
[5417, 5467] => 2.95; 9.14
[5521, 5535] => 1.16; 8.62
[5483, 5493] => 1.01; 8.58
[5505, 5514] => 0.17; 9.29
